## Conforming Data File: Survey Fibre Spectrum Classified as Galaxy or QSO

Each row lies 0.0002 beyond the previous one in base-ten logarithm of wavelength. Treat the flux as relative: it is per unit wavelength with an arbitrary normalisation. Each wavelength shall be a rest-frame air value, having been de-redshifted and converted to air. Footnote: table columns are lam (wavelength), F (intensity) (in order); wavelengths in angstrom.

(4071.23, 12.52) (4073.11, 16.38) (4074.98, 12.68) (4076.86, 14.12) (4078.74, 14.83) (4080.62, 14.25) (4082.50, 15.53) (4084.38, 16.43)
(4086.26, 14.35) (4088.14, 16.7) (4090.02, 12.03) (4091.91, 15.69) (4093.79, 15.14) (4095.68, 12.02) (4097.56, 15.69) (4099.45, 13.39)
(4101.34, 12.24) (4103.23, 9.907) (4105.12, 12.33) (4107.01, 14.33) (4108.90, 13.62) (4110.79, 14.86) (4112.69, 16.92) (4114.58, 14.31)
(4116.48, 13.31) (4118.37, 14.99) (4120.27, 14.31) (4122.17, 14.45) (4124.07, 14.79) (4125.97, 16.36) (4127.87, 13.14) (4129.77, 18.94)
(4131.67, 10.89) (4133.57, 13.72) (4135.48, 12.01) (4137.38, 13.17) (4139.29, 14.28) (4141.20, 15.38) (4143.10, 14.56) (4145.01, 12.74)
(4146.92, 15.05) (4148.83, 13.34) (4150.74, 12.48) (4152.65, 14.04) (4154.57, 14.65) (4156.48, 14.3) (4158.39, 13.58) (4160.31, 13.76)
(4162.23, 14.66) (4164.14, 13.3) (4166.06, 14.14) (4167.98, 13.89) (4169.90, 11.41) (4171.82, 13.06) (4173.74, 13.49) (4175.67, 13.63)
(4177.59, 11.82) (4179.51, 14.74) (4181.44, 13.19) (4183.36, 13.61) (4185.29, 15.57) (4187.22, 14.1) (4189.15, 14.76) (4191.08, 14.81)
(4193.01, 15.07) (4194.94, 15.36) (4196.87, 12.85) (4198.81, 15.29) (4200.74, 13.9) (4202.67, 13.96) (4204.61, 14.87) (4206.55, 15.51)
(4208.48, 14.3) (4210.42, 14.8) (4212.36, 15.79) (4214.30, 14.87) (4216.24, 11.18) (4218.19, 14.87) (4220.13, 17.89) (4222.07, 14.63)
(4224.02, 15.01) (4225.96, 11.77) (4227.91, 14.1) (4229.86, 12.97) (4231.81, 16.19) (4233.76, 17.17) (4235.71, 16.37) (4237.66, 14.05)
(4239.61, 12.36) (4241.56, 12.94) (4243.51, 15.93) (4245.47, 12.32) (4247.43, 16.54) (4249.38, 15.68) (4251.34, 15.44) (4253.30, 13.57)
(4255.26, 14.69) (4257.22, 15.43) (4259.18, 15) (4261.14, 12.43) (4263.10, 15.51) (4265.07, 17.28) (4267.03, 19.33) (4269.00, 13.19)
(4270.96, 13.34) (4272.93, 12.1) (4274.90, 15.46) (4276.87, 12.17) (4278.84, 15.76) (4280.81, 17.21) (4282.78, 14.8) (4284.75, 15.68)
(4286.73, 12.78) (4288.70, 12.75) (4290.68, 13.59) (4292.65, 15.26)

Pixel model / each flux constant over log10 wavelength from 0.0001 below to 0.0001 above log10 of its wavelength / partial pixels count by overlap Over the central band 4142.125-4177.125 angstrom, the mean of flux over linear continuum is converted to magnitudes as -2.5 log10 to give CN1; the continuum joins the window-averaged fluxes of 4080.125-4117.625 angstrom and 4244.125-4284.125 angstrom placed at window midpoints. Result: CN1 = 0.06 mag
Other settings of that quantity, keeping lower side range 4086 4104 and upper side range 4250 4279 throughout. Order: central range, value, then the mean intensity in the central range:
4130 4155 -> 0.02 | 13.7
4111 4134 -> -0.06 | 14.7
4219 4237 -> -0.05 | 15.1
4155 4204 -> 0.02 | 13.9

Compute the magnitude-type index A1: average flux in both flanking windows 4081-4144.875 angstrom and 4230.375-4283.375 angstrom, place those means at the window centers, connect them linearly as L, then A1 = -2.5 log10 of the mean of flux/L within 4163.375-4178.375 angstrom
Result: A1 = 0.11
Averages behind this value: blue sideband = 14.2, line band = 13.1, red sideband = 14.9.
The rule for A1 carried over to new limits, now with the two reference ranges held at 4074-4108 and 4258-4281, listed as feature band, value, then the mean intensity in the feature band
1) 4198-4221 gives -0.02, 14.8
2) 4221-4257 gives 0.01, 14.6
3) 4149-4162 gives 0.04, 13.8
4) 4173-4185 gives 0.07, 13.5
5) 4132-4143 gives 0.05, 13.6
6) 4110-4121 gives -0.05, 14.8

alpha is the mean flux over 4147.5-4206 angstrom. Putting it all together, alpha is 13.9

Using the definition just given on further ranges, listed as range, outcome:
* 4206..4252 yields 14.7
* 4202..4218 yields 14.4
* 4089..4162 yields 14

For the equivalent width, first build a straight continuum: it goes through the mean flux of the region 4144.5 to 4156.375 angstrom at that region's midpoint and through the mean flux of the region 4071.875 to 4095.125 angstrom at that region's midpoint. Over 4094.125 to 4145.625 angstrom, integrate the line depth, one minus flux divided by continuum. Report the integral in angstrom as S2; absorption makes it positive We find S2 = 0.9 angstrom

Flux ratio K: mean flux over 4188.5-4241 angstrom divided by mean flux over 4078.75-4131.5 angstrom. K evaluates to 1.01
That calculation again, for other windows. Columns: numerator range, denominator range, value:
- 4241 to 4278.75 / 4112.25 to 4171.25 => 1.04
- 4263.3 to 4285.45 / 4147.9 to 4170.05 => 1.10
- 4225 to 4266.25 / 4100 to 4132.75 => 1.04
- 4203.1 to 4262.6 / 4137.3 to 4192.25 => 1.06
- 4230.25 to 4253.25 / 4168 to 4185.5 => 1.12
